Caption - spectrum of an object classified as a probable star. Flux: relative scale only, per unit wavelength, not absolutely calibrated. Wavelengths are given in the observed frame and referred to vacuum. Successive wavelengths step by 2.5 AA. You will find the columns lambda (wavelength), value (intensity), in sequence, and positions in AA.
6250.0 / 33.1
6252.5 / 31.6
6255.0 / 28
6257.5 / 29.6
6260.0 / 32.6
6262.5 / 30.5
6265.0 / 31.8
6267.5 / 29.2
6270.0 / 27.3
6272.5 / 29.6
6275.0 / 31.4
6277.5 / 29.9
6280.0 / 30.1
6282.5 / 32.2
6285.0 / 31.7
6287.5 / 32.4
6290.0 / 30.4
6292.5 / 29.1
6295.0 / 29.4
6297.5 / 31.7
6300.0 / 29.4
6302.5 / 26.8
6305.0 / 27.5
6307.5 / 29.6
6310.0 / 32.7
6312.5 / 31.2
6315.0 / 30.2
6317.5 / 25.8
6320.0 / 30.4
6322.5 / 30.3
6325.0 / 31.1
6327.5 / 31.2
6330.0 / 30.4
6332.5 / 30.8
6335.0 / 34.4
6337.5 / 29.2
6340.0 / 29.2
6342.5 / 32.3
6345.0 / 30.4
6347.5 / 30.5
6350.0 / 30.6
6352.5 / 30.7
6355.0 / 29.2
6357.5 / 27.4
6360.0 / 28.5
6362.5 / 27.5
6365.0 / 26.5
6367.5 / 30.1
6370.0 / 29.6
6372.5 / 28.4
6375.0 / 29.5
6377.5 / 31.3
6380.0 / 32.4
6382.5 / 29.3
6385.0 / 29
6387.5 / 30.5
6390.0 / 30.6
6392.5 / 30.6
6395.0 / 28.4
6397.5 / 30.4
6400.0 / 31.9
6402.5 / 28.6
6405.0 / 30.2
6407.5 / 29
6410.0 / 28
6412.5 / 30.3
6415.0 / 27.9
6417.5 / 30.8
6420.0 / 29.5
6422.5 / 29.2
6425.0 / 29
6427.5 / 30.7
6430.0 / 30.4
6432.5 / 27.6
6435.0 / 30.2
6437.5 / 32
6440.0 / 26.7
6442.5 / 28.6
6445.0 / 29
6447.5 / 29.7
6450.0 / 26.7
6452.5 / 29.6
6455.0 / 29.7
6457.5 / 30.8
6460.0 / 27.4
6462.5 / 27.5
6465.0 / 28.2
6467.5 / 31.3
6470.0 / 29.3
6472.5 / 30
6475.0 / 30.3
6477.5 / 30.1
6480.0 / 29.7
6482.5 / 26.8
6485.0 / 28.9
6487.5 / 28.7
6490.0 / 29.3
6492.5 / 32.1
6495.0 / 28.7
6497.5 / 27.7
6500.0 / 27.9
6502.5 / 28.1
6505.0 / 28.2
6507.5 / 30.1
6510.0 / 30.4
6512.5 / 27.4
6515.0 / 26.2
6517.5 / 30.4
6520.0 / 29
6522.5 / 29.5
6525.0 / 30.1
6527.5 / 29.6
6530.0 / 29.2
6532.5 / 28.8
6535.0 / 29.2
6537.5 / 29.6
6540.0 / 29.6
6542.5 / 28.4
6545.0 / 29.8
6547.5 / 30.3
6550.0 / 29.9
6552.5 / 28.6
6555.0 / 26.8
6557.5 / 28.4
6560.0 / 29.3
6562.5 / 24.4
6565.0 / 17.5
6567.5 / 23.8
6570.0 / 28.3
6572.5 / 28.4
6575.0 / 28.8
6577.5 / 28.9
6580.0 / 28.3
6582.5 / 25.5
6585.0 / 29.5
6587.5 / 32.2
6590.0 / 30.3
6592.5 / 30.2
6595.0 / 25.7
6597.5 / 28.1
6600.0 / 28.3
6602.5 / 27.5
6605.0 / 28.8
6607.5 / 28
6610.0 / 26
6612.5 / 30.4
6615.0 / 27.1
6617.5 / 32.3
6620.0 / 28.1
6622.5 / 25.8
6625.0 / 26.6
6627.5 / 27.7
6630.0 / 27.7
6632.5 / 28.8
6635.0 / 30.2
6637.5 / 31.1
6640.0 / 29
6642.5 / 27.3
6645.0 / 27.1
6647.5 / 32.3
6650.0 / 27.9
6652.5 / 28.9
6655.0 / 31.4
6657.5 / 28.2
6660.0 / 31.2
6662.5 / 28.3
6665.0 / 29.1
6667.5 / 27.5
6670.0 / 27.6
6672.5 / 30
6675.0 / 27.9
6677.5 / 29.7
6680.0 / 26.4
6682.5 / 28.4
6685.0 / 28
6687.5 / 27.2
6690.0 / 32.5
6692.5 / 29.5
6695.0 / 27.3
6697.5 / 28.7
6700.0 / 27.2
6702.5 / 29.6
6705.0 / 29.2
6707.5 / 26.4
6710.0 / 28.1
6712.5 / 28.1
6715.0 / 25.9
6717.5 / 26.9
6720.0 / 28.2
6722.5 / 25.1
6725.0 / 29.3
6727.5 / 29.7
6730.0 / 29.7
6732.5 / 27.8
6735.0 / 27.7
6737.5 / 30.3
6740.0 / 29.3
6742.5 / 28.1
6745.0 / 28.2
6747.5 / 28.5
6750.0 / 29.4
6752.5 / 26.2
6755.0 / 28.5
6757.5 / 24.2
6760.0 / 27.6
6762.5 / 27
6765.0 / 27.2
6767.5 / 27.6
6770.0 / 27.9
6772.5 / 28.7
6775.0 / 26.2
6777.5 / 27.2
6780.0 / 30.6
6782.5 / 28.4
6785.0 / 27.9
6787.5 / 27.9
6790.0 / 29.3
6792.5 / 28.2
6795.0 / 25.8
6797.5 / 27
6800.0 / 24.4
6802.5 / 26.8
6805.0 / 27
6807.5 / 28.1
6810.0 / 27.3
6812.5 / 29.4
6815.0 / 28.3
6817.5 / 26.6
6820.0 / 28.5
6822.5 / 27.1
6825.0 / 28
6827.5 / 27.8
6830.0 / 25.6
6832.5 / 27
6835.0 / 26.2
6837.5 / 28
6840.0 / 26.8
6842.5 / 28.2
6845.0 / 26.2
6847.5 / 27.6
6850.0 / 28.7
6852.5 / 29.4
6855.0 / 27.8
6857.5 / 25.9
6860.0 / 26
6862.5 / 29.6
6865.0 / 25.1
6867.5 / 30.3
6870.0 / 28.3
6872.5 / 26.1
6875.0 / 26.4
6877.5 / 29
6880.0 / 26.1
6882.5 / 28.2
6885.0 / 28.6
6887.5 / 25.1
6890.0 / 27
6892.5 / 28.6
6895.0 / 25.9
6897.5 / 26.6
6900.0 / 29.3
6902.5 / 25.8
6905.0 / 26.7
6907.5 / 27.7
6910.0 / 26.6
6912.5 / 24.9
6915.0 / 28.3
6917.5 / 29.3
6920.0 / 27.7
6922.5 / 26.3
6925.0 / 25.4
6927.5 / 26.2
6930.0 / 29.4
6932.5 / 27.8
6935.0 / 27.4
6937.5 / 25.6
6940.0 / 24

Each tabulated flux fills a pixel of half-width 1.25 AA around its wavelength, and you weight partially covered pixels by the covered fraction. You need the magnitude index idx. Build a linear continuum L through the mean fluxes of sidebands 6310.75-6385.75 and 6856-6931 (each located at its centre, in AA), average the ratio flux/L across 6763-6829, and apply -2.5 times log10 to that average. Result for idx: 0.00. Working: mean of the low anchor 29.9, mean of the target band 27.6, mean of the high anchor 27.2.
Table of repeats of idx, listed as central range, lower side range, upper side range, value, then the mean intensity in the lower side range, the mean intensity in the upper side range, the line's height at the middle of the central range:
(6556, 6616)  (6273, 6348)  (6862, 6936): 0.05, 30.4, 27.3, 28.9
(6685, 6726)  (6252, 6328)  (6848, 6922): 0.01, 30.1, 27.4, 28.2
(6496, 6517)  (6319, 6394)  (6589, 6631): 0.02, 30.1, 28.1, 28.9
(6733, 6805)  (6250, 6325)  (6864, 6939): 0.00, 30.1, 27.2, 27.8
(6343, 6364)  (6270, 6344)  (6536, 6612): 0.02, 30.3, 28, 29.9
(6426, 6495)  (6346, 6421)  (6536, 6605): -0.01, 29.6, 28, 28.9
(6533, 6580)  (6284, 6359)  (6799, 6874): 0.04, 30.2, 27.4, 28.9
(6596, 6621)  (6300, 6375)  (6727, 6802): 0.00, 29.7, 27.9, 28.5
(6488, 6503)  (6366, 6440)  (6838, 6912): 0.01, 29.8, 27.3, 29.3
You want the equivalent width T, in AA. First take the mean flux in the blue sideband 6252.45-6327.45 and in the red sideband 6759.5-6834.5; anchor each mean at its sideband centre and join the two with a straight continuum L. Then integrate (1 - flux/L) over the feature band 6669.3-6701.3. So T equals -0.5 AA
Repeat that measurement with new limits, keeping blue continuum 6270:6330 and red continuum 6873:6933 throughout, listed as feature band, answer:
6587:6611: 0.21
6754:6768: 0.46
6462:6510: 0.09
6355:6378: 0.85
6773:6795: -0.26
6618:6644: 0.16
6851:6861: 0.03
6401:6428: 0.18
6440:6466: 0.66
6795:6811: 0.57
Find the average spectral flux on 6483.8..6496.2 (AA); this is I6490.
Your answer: 29.5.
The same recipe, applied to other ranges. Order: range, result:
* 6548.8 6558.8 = 28.4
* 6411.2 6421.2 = 29.6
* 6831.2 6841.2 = 27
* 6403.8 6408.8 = 29.6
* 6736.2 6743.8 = 29.2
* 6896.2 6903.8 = 27.2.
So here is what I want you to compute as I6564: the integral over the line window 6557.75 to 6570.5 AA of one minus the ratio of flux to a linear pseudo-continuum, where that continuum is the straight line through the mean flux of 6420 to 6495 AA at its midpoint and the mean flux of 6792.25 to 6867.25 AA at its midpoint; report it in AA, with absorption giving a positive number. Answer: 1.8 AA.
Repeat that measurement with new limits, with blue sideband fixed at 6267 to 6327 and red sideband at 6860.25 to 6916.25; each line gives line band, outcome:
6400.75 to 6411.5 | 0.1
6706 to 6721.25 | 0.4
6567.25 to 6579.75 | 0.3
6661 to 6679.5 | -0.2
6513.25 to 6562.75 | -0.1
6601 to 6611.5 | 0.3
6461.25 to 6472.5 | 0.0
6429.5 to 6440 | -0.1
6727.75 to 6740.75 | -0.5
